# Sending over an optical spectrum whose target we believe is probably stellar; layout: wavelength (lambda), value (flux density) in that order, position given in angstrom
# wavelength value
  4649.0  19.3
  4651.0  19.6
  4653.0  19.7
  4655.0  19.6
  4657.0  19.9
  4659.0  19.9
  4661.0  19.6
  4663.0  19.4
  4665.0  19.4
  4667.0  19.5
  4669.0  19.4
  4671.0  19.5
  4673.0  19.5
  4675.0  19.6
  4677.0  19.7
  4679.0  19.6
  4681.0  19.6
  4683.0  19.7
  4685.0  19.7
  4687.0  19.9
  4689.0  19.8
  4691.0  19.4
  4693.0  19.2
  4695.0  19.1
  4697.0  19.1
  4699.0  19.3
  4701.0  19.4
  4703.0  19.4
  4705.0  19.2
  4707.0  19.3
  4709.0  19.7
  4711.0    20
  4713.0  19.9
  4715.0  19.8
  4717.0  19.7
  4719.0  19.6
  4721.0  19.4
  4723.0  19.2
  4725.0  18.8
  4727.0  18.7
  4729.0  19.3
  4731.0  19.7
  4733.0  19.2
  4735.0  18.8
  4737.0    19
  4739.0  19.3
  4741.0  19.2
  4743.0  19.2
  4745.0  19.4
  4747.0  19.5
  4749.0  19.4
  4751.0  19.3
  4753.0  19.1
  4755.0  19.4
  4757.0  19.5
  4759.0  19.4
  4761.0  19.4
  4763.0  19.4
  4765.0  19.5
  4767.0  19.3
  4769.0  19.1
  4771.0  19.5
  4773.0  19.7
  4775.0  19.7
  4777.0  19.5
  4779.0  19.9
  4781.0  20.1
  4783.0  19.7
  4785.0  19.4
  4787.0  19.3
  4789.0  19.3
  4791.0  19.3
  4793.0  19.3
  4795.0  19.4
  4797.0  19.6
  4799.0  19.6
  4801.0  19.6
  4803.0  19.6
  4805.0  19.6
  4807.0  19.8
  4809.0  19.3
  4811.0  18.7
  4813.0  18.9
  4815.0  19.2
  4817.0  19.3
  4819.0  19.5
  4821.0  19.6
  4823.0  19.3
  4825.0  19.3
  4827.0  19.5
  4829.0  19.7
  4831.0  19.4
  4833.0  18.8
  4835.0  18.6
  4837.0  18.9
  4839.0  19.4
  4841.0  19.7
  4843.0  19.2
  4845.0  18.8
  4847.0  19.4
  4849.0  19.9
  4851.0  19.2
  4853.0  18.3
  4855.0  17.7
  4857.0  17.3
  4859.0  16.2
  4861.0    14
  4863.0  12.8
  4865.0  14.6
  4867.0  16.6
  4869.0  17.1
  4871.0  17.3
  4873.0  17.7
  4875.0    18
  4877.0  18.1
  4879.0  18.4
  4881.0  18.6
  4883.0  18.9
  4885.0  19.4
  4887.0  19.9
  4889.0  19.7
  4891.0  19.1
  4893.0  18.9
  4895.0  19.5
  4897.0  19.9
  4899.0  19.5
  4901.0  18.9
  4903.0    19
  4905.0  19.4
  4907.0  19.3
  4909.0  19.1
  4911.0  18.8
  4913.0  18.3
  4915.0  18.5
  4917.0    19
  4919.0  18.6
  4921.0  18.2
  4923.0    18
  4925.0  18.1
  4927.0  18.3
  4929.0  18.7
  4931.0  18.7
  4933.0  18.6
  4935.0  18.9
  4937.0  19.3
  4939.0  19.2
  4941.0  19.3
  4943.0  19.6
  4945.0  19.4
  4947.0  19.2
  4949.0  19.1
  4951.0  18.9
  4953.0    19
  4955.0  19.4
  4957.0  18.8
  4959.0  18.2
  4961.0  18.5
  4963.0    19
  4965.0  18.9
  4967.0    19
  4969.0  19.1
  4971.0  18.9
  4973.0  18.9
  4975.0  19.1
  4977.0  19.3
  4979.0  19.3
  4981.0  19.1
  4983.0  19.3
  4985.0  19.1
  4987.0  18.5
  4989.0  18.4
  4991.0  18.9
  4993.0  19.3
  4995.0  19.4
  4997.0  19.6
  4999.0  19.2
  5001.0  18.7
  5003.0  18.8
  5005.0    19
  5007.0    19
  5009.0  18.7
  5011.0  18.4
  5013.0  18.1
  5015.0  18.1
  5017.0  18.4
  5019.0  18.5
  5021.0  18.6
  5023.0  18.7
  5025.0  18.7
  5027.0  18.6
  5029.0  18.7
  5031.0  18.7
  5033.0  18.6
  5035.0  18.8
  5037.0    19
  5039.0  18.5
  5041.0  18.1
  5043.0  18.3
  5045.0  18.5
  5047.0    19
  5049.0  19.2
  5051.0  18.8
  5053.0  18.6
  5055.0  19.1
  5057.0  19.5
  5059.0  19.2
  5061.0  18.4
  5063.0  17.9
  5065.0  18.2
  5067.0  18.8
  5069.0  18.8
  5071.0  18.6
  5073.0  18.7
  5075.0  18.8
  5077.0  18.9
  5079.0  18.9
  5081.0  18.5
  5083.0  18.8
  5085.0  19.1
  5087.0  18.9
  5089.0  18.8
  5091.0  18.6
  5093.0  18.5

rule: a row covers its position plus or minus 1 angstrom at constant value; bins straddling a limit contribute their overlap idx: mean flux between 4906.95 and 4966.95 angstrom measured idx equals 18.8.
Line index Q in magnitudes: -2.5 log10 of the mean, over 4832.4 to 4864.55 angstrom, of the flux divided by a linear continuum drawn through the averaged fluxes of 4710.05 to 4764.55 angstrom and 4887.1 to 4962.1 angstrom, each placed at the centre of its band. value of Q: 0.069 mag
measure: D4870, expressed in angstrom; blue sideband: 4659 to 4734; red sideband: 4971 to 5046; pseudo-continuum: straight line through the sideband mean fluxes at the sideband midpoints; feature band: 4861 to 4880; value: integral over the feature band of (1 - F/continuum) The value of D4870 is 2.49 angstrom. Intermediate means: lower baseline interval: 19.5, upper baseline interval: 18.8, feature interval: 16.6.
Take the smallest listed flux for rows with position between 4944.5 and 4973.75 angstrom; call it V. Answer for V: 18.2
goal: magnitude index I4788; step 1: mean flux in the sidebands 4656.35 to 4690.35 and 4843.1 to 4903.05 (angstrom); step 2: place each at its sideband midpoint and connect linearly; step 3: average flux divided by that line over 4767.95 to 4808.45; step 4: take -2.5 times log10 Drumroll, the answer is -0.046 mag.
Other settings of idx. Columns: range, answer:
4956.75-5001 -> 19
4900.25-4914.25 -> 19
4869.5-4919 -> 18.9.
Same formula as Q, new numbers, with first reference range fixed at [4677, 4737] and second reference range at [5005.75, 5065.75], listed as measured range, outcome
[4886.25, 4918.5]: -0.01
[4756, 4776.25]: -0.01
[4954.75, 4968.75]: 0.00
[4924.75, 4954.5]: -0.01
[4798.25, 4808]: -0.02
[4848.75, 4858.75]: 0.05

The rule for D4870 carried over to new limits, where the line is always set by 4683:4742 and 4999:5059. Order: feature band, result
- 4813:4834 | -0.2 angstrom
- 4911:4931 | 0.5 angstrom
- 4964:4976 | -0.1 angstrom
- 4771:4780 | -0.2 angstrom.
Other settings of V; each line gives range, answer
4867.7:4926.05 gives 17.1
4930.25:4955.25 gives 18.6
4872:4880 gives 17.7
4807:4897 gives 12.8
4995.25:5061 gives 18.1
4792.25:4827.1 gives 18.7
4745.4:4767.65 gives 19.1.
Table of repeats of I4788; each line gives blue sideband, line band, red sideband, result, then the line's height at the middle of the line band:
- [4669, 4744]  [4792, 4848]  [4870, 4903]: -0.014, 19.1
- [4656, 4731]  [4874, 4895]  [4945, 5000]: 0.014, 19.2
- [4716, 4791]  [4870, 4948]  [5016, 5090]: 0.010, 19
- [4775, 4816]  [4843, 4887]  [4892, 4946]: 0.090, 19.2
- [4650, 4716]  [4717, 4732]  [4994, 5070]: 0.010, 19.5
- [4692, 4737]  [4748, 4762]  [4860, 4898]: -0.022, 19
